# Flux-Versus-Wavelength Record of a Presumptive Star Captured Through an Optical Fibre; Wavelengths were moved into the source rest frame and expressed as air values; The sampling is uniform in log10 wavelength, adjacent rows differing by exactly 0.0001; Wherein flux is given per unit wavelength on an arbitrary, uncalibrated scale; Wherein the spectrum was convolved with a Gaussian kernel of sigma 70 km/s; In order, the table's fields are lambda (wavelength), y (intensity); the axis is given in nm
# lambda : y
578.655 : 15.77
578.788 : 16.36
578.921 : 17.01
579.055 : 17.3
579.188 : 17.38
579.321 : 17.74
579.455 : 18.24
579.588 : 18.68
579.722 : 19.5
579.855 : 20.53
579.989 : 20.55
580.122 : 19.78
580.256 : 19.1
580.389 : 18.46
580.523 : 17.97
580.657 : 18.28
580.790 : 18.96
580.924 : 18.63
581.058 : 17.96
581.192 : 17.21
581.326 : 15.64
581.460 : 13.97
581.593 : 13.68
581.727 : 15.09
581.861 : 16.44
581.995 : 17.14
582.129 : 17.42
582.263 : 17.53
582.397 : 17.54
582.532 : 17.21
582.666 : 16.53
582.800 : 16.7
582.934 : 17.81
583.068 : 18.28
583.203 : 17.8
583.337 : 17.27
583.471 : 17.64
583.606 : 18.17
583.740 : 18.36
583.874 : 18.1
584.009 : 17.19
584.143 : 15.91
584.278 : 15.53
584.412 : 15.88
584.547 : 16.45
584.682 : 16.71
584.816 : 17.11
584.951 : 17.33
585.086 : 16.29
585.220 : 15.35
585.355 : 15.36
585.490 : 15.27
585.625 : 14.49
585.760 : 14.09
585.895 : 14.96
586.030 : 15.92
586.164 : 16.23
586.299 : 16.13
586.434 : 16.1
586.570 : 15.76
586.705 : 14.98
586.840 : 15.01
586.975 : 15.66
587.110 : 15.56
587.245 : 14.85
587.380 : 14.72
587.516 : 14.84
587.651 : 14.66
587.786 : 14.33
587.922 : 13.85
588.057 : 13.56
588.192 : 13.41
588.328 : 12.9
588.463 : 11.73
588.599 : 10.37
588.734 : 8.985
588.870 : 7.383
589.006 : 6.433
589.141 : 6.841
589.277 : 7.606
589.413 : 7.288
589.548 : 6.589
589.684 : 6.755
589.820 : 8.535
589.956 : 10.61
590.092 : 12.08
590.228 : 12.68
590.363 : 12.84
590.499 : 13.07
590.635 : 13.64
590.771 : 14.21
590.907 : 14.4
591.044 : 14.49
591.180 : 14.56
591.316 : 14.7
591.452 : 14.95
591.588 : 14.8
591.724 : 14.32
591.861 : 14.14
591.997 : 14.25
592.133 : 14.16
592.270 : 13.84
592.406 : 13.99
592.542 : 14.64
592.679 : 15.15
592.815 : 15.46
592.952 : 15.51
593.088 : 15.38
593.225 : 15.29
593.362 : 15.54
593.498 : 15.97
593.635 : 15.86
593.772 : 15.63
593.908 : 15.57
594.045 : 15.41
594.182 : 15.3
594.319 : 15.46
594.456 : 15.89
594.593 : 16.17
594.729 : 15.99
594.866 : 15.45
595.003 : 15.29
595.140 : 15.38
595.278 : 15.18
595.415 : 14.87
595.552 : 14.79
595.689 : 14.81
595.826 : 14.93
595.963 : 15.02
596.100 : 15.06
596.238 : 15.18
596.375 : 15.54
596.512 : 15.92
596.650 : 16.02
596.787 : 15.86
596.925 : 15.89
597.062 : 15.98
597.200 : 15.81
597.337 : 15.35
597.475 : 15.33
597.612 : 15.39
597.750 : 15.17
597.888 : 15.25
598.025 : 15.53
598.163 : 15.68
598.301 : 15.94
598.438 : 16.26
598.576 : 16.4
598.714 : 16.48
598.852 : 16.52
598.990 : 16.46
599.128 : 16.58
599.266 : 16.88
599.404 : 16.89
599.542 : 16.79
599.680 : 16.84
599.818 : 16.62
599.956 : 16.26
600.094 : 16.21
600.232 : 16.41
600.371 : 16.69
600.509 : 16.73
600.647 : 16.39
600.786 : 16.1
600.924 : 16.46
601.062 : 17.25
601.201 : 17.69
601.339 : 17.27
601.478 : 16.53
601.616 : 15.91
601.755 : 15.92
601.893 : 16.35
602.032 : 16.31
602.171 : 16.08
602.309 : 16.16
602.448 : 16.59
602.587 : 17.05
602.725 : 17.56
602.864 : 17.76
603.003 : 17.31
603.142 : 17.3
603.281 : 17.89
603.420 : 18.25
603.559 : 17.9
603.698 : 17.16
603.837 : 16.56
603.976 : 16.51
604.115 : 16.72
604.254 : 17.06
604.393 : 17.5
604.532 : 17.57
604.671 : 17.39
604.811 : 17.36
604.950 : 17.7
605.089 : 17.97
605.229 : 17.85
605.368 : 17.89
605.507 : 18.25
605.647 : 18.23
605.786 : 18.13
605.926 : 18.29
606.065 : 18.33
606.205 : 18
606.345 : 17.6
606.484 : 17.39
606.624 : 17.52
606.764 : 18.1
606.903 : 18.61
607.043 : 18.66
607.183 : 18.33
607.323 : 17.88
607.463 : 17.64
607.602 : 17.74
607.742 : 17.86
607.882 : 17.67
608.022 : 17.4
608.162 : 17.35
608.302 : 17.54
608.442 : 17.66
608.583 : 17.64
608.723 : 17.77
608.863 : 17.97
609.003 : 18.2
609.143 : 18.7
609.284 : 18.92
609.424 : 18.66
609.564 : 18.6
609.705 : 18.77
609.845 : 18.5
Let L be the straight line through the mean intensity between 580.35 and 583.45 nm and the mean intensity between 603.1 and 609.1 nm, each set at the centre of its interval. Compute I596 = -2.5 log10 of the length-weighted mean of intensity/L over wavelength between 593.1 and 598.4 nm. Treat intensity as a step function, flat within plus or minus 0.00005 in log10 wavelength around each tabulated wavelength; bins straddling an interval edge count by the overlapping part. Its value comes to 0.130 mag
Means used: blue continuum 17.1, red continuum 17.7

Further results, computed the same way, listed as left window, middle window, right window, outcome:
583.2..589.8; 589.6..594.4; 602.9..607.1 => 0.08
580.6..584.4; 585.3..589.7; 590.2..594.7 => 0.24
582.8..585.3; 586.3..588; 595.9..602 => 0.12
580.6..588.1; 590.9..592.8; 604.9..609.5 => 0.16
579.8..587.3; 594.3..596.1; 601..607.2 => 0.12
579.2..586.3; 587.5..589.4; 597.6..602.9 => 0.47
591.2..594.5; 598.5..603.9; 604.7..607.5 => 0.01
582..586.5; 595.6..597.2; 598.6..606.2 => 0.10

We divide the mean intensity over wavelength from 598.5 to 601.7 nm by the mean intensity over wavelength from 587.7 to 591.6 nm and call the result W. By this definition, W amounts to 1.4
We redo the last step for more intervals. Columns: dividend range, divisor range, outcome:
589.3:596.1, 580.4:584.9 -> 0.83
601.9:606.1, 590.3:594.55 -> 1.18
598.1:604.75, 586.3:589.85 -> 1.40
